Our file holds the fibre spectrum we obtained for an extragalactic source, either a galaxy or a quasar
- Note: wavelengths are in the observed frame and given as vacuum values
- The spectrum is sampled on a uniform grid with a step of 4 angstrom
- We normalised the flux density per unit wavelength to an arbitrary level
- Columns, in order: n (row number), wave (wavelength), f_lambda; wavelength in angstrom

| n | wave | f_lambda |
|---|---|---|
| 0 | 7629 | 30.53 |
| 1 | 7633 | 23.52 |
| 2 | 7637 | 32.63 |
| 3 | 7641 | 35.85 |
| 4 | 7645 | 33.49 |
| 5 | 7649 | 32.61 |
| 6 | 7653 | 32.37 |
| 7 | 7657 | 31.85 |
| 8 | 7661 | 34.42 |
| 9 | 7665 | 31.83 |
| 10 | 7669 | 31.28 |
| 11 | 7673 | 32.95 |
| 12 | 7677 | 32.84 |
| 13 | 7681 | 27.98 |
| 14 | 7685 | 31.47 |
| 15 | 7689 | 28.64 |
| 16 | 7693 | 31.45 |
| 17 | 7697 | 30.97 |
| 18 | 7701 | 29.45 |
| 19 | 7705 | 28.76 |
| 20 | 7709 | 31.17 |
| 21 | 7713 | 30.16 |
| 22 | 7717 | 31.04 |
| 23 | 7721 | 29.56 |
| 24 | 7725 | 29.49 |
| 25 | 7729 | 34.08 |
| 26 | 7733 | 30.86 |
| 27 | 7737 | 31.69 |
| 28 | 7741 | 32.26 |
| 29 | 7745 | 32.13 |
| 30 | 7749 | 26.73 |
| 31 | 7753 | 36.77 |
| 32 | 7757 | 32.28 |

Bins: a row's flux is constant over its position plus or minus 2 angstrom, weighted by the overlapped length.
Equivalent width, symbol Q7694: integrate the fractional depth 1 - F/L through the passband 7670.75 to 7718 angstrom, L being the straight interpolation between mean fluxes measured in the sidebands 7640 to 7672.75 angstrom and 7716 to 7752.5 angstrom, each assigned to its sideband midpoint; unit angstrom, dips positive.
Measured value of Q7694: 2.1 angstrom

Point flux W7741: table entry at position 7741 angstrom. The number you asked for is 32.26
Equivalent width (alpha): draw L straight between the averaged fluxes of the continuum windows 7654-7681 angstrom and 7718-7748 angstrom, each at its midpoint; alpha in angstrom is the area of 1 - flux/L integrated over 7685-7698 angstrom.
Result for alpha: 0.56 angstrom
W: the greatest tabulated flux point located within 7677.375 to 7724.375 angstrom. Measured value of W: 31.47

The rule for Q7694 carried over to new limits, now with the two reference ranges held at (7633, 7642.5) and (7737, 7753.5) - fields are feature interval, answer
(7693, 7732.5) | 1.3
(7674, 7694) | 0.7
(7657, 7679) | -0.6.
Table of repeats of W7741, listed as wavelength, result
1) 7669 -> 31.28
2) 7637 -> 32.63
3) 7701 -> 29.45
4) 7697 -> 30.97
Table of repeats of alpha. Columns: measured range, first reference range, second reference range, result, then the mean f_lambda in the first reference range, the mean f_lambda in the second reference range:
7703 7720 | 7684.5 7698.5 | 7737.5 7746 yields 0.5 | 30.5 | 32.1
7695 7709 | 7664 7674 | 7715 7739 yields 0.7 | 31.9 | 31.1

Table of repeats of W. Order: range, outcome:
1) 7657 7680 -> 34.42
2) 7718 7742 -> 34.08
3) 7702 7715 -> 31.17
